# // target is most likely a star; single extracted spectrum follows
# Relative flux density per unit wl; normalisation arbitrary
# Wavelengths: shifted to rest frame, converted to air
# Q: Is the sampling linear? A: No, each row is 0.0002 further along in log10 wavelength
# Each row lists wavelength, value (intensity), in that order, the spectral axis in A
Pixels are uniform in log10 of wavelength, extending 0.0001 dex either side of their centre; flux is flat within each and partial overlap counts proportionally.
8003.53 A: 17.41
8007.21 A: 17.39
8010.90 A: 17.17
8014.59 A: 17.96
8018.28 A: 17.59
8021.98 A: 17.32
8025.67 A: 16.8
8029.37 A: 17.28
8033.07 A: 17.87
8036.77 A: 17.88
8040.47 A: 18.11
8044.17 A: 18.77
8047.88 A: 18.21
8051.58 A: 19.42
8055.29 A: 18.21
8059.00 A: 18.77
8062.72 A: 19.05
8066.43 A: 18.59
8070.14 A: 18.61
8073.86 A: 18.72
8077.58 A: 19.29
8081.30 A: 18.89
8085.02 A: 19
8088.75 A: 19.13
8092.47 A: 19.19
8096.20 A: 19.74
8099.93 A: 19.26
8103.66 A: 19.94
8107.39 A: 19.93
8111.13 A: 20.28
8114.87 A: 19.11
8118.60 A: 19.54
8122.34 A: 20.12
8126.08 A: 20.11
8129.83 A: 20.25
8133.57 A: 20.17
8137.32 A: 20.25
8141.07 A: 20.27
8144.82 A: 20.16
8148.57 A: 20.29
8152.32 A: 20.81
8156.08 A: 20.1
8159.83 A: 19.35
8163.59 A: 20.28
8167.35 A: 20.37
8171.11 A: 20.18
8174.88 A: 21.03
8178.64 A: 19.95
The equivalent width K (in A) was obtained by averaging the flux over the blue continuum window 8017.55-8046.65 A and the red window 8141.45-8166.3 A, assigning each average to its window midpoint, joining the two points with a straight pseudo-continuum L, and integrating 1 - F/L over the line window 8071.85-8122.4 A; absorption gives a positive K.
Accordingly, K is -1.01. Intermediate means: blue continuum 17.7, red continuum 20.2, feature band 19.4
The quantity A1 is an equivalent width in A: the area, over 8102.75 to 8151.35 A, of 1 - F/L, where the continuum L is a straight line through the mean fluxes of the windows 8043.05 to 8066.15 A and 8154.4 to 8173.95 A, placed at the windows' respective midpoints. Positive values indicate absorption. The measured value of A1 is -1.0 A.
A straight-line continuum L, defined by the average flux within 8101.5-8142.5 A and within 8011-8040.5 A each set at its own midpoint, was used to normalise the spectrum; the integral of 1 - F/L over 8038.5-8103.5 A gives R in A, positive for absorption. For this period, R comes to -0.76 A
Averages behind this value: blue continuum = 17.5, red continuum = 20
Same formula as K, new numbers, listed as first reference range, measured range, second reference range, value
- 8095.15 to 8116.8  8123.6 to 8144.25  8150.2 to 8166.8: -0.3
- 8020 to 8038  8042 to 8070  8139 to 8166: -1.1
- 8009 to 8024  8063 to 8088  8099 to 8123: 0.0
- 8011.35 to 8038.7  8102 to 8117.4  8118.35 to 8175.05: -0.3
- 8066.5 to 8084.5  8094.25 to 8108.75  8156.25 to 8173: -0.4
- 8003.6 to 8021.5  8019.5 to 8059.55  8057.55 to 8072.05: 0.3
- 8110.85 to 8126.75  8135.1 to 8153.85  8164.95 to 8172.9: -0.3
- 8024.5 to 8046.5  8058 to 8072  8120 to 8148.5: -0.2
